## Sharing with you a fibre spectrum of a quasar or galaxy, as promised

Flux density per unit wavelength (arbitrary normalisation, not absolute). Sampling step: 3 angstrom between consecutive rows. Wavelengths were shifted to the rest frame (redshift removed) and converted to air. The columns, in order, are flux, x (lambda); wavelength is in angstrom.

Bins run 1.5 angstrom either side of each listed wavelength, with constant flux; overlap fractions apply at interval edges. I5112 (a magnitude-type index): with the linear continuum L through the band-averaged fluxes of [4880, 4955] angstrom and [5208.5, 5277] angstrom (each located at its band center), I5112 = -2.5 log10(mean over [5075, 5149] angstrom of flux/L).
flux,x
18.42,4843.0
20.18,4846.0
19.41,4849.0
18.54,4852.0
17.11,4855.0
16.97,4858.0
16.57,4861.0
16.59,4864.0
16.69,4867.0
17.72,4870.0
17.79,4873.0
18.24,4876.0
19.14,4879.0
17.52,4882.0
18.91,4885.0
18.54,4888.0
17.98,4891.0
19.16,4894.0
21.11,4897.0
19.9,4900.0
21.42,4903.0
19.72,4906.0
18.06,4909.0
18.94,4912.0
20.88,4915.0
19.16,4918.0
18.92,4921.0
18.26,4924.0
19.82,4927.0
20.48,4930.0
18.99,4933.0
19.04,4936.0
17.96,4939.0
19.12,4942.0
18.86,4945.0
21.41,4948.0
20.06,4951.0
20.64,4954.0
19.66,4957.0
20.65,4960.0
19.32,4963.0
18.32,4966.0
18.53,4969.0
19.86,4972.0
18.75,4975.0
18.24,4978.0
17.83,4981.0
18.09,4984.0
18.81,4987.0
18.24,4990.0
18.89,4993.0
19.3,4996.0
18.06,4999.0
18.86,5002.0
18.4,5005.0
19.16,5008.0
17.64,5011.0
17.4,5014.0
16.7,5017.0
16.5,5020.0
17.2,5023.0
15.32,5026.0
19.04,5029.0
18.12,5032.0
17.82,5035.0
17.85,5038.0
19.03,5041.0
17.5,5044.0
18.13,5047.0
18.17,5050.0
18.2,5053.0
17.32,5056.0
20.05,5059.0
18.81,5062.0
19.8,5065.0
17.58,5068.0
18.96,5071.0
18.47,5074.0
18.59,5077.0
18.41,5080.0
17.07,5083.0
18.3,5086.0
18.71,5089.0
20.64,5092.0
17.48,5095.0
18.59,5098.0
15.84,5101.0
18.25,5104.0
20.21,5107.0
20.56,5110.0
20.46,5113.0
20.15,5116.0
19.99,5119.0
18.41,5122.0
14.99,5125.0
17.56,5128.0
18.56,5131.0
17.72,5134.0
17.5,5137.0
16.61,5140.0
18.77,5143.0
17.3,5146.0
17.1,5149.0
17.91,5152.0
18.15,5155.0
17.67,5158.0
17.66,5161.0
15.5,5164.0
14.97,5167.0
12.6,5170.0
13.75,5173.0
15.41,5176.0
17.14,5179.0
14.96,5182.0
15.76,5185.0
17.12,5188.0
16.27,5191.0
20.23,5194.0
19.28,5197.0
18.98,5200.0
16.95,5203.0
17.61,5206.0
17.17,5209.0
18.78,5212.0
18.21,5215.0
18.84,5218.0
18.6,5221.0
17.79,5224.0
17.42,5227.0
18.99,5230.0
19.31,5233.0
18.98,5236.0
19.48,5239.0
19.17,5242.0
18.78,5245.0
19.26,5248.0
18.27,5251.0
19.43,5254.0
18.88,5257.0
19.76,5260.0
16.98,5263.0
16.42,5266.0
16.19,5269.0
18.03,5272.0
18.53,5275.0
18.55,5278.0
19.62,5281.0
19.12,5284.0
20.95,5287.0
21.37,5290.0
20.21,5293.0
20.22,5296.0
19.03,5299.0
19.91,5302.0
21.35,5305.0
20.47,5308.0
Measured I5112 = 0.028 mag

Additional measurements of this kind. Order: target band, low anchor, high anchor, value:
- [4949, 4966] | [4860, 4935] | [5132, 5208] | -0.09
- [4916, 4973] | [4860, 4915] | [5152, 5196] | -0.07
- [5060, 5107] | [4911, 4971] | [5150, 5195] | -0.06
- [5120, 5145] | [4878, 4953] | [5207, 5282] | 0.07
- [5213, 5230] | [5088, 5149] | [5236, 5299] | 0.03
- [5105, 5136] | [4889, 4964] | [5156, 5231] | -0.06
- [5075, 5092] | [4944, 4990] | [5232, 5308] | 0.04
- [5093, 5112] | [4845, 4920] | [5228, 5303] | 0.01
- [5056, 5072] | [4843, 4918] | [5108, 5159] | -0.03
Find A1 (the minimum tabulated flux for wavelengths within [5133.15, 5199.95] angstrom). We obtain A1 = 12.6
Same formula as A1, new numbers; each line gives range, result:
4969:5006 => 17.83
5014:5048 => 15.32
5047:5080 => 17.32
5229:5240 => 18.98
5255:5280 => 16.19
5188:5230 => 16.27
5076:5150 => 14.99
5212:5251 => 17.42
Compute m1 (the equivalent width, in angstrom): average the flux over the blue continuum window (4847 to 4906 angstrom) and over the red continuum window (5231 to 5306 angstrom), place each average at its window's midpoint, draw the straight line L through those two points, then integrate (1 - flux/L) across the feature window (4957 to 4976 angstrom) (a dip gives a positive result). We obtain -0.7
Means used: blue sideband 18.4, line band 19.3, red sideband 19.1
